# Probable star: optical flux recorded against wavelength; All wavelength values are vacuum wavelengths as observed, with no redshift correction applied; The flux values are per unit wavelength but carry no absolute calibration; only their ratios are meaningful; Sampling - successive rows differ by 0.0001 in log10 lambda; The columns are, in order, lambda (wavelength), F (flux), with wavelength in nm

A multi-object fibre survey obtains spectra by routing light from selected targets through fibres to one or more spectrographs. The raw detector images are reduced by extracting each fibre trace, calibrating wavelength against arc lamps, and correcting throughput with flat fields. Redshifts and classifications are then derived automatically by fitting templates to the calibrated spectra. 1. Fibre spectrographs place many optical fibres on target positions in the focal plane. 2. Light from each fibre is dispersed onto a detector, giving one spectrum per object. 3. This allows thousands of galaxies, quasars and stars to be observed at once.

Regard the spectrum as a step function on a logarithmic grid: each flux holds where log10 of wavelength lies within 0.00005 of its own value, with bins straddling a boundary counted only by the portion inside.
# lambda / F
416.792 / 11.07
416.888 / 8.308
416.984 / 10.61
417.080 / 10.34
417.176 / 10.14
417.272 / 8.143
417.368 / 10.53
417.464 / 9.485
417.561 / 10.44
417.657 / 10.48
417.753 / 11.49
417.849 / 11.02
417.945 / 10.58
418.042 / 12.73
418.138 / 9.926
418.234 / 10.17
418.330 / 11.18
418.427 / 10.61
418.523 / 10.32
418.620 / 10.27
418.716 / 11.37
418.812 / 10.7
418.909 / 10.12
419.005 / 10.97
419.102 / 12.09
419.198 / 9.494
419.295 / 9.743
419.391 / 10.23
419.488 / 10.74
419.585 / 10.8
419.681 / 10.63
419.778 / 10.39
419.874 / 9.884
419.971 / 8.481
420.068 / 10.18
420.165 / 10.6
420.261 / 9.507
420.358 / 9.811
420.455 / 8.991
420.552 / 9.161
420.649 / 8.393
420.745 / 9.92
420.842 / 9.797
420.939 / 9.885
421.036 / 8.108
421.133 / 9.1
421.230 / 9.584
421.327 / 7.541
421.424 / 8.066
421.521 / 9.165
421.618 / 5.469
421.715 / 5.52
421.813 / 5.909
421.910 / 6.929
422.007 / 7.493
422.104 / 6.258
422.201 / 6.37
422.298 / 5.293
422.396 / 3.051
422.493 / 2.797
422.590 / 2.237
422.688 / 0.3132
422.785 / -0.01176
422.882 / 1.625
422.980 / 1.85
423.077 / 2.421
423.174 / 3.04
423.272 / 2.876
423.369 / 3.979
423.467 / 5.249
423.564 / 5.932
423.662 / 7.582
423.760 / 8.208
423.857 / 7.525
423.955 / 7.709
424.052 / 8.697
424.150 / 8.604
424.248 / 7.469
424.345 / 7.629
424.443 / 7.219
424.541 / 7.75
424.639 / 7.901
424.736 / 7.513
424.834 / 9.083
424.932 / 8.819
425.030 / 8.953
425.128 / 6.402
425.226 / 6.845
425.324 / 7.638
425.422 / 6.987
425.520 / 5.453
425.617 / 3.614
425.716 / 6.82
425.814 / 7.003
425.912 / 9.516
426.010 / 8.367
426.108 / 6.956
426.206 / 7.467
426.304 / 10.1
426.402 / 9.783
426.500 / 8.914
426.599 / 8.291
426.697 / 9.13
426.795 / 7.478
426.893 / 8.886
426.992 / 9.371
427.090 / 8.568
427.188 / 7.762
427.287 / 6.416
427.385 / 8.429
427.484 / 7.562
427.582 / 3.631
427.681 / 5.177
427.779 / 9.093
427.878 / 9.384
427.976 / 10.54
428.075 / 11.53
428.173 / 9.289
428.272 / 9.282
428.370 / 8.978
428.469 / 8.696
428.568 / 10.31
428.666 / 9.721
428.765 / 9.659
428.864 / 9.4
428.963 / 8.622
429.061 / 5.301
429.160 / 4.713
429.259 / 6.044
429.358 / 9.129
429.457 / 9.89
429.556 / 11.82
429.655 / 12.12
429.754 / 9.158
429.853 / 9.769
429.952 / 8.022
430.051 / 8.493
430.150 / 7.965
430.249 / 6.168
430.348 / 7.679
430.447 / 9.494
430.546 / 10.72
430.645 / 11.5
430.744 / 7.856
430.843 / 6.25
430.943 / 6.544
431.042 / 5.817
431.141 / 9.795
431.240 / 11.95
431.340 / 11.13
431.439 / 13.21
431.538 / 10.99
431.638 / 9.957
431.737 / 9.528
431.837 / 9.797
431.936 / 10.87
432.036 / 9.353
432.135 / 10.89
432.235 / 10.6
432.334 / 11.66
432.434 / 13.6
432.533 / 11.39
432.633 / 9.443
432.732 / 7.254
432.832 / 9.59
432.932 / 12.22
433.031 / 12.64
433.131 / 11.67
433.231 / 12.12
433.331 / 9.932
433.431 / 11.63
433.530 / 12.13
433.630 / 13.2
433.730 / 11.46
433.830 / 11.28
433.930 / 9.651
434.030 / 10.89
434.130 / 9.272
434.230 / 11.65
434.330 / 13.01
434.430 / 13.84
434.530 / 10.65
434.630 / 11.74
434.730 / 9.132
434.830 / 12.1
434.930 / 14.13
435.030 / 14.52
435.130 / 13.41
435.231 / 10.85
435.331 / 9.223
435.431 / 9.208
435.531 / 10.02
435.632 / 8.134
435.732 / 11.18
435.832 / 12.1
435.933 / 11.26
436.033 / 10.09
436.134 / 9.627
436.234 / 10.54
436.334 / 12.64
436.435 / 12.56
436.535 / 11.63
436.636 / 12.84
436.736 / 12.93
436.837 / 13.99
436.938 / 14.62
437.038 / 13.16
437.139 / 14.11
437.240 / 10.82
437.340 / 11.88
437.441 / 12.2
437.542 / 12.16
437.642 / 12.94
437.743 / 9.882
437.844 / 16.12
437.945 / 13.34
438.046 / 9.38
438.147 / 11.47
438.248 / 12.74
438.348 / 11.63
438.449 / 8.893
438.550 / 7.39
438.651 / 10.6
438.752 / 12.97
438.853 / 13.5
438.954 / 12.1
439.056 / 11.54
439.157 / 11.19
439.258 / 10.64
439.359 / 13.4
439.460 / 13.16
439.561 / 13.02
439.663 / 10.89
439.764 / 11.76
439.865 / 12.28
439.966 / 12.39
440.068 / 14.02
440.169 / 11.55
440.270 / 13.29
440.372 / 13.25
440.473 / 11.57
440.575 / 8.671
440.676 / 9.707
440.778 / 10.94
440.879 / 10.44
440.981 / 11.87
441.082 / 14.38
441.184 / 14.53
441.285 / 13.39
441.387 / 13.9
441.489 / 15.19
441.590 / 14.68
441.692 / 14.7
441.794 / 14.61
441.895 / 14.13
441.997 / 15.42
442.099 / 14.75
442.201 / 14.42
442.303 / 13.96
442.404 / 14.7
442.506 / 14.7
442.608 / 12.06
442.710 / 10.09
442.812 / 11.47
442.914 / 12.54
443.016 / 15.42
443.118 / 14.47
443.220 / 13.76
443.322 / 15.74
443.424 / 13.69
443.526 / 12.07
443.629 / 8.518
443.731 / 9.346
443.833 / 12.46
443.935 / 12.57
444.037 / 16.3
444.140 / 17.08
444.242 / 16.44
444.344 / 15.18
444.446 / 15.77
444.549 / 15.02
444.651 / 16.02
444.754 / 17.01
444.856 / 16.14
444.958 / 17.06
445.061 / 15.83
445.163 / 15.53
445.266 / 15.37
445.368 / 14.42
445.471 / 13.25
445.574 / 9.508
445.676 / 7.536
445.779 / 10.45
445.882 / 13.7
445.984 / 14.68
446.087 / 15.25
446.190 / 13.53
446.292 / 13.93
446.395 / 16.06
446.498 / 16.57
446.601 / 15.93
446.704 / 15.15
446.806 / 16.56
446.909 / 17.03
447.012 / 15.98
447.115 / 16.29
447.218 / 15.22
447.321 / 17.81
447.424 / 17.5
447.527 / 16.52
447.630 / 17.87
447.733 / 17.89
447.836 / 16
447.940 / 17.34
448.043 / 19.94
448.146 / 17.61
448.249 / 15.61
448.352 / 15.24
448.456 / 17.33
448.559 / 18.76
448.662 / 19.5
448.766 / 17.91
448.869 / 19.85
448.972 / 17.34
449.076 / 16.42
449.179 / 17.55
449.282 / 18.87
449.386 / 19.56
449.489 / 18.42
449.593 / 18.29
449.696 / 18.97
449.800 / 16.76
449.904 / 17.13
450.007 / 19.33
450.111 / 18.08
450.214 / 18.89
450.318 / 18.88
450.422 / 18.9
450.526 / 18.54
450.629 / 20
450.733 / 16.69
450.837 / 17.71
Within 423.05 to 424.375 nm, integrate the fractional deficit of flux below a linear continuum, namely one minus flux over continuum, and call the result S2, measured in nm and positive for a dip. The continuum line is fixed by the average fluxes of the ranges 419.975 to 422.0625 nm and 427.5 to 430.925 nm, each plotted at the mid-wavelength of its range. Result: 0.36 nm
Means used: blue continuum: 8.52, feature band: 6.25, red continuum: 8.66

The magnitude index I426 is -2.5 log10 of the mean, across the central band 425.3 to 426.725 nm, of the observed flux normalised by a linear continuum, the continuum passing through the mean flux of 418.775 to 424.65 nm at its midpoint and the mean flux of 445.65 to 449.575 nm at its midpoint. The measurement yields 0.16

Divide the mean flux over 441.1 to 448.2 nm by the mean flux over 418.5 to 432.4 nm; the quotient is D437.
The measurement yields 1.80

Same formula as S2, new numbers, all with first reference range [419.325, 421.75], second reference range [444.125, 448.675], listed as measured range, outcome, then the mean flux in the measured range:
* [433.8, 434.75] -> 0.11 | 11.2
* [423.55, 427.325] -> 0.95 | 7.82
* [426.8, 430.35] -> 0.86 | 8.51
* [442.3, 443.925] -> 0.23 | 12.8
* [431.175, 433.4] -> 0.23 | 10.9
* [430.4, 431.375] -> 0.23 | 9.07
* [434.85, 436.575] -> 0.23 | 11.3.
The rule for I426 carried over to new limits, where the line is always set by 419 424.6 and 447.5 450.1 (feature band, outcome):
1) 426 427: 0.065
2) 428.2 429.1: 0.117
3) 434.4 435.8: 0.110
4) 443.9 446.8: 0.122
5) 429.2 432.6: 0.127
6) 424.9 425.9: 0.247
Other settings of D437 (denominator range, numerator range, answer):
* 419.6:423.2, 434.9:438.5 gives 1.71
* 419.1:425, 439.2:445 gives 1.85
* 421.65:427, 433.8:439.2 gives 1.81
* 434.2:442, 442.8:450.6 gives 1.31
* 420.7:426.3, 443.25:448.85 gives 2.36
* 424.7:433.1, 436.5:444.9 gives 1.46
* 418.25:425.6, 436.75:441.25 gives 1.58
